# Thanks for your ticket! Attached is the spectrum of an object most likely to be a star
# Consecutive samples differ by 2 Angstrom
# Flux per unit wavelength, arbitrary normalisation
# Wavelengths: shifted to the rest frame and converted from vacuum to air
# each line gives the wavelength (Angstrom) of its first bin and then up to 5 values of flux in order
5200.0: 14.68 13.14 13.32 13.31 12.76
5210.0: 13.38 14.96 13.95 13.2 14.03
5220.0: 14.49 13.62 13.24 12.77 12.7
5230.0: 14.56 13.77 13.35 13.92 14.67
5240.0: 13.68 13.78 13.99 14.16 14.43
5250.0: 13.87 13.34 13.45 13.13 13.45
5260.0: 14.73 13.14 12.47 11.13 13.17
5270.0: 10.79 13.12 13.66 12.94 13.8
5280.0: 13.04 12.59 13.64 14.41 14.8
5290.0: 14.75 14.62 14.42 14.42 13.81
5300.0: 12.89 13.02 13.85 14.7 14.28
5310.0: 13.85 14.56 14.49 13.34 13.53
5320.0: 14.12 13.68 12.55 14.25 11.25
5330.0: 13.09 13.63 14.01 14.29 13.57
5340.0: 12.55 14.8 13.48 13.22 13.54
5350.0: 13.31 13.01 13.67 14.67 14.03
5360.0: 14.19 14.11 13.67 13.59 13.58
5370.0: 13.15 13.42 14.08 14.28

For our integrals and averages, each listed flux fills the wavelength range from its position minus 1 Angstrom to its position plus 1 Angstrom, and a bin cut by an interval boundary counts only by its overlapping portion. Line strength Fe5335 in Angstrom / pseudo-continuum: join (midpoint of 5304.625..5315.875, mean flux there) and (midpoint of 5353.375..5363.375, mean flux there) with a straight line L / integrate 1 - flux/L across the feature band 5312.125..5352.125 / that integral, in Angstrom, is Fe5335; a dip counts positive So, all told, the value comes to 2.0 Angstrom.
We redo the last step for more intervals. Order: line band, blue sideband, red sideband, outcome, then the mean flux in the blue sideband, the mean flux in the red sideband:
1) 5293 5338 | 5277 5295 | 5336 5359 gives 0.4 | 14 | 13.7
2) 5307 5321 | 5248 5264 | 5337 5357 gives -0.5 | 13.6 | 13.6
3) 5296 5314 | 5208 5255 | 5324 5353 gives -0.6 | 13.8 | 13.4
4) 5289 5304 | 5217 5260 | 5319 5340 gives -0.5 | 13.8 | 13.4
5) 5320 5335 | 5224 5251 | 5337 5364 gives 0.5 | 13.8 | 13.7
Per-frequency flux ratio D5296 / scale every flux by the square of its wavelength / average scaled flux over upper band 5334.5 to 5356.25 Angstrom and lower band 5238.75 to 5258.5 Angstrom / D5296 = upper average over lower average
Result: 1.03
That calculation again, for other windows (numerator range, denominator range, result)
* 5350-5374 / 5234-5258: 1.04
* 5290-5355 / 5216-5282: 1.05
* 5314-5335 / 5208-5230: 1.02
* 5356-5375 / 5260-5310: 1.05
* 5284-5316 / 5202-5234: 1.07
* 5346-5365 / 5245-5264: 1.05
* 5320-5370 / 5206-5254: 1.03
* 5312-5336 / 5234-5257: 1.01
